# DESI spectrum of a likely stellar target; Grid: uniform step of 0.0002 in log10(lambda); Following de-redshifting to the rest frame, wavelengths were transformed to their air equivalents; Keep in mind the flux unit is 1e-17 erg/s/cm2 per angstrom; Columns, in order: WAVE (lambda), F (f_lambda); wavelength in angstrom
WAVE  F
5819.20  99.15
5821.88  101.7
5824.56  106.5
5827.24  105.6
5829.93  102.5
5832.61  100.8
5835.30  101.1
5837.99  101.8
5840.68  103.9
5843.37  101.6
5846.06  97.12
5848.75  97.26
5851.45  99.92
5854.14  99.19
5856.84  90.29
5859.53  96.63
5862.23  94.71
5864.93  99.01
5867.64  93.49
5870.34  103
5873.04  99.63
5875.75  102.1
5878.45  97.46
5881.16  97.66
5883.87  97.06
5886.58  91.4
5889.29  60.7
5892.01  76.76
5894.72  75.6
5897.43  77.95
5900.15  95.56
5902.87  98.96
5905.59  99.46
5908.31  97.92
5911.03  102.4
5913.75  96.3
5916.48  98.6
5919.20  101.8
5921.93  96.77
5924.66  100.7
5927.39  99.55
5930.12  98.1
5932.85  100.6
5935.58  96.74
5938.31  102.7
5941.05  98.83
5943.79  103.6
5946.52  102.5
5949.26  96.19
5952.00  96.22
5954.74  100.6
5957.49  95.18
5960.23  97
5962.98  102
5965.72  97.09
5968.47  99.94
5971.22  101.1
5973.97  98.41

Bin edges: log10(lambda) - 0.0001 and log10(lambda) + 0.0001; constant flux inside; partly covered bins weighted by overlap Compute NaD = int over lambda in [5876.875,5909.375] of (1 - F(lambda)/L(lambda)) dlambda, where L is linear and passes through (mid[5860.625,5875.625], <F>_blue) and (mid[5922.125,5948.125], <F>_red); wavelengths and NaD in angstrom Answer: 3.3 angstrom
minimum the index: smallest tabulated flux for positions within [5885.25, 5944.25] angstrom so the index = 60.7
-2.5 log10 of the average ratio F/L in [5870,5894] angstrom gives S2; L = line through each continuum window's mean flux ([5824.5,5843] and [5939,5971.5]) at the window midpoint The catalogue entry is 0.120 mag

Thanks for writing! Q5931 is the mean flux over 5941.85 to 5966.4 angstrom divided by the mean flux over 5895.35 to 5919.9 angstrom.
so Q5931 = 1.03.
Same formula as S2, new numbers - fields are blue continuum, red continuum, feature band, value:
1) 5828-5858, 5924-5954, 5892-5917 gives 0.08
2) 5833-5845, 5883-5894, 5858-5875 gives -0.09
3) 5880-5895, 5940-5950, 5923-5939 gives -0.03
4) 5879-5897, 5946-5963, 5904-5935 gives -0.10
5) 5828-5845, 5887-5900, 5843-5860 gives -0.02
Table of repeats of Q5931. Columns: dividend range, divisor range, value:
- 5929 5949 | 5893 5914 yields 1.08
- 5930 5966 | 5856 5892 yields 1.06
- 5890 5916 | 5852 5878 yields 0.93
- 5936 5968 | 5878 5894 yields 1.16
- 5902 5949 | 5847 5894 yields 1.06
